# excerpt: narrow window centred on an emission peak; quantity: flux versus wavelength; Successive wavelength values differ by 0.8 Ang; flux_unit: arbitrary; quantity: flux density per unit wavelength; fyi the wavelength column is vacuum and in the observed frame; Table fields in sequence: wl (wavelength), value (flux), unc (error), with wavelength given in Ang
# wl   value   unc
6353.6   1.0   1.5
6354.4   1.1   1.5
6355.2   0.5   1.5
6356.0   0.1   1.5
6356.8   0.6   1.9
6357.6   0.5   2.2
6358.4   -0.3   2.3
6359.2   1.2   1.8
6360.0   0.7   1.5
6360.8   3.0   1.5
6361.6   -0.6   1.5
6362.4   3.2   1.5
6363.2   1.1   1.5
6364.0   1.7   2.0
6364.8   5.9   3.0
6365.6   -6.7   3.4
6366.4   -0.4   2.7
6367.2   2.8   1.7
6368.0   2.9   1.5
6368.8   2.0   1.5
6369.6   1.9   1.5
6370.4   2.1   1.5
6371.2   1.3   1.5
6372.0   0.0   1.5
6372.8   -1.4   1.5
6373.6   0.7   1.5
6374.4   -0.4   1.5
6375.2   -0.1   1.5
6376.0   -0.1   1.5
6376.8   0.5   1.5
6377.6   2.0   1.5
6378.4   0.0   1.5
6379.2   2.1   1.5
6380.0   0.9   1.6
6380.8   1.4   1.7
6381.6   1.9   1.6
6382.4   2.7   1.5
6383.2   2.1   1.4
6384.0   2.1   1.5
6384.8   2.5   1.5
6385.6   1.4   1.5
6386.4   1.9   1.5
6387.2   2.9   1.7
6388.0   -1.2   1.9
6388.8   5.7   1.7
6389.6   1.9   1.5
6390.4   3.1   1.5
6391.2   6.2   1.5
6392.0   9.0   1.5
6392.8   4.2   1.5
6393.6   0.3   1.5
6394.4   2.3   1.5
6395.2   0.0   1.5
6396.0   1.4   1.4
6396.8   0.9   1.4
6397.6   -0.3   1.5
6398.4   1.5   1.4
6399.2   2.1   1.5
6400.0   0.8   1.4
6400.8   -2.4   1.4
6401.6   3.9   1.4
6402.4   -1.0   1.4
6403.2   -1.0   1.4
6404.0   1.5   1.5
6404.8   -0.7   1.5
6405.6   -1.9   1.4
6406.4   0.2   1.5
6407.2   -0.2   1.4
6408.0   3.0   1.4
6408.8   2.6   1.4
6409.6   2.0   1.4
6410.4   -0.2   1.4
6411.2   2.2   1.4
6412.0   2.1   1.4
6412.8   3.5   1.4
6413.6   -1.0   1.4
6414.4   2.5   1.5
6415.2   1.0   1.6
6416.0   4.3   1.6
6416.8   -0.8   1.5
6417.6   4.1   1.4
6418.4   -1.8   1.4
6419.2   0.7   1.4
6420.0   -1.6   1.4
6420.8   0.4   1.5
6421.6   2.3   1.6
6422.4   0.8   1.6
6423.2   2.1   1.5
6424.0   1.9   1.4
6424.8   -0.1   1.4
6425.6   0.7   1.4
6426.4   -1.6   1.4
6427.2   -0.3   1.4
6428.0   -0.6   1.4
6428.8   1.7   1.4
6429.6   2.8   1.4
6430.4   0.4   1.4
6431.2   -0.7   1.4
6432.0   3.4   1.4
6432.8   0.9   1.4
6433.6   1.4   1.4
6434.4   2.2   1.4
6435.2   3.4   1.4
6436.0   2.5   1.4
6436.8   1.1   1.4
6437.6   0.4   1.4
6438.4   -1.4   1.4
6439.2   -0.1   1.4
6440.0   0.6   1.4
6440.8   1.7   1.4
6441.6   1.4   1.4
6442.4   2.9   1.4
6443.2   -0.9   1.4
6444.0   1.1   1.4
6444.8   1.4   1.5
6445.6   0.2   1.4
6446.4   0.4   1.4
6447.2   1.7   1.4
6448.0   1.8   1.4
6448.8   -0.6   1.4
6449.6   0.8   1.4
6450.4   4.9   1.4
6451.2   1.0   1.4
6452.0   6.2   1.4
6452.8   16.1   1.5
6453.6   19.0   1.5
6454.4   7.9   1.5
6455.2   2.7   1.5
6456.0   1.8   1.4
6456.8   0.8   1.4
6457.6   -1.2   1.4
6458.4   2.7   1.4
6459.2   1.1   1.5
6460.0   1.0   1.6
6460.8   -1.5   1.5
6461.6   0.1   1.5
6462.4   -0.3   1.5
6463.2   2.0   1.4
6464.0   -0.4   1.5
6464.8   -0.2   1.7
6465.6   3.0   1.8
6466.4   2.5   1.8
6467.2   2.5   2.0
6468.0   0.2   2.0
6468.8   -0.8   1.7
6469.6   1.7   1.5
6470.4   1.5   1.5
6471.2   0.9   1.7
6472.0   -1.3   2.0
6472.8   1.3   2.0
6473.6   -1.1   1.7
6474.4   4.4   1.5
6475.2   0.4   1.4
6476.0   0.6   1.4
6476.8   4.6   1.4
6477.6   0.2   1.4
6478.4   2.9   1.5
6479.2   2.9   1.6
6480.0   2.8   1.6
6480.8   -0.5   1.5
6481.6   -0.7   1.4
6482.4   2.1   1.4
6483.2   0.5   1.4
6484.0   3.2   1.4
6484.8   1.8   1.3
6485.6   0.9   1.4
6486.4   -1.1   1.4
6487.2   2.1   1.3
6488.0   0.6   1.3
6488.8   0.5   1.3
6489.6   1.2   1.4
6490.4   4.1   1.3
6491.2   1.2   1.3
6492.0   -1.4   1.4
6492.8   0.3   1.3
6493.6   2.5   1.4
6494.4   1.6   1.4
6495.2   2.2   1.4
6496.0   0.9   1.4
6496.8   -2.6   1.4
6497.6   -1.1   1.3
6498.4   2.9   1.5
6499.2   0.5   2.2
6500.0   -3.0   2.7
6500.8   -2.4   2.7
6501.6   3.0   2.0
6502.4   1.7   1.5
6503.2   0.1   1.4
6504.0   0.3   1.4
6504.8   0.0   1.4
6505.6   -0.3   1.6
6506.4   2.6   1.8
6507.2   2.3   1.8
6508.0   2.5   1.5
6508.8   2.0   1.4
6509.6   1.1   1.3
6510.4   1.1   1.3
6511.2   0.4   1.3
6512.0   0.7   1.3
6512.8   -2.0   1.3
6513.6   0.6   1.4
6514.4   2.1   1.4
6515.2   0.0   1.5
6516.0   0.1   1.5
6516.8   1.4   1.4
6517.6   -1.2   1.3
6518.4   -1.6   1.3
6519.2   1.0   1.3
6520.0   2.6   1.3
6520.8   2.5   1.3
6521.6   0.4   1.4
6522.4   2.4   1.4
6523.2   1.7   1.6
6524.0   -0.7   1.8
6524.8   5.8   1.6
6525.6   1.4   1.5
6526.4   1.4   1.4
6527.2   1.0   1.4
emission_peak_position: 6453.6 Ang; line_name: [O III]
